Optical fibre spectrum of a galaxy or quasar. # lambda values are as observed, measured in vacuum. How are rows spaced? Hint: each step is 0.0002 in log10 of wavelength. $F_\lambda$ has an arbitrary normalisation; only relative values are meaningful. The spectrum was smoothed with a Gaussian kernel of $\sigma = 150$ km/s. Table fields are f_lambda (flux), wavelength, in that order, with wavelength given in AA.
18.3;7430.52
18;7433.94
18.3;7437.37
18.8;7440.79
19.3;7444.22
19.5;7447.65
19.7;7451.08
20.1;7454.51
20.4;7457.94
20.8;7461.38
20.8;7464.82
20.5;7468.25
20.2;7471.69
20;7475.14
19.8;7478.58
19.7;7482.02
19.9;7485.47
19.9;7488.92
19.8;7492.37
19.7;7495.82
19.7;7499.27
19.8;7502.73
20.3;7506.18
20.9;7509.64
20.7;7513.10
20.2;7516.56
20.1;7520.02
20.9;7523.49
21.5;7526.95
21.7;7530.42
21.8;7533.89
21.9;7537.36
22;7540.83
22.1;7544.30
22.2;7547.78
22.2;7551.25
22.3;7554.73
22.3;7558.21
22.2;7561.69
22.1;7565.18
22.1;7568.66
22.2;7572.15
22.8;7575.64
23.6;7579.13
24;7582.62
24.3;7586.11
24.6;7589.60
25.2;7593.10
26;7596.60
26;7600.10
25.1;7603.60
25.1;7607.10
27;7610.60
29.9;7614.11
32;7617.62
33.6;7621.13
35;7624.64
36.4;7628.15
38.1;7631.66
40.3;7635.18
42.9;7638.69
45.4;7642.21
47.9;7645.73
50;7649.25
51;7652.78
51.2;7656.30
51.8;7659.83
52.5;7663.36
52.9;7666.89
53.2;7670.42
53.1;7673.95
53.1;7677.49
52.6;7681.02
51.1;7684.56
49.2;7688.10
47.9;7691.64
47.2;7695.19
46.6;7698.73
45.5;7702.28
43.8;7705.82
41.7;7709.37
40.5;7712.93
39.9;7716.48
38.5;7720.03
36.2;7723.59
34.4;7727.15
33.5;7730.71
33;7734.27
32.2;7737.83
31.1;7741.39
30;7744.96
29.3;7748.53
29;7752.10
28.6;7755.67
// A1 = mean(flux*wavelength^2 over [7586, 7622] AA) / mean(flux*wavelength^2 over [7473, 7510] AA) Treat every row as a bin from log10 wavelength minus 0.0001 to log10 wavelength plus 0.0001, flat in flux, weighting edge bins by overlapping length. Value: 1.40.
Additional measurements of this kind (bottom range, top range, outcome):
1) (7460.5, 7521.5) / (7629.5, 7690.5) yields 2.55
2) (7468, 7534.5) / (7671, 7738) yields 2.26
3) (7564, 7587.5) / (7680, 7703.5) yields 2.17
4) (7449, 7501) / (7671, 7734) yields 2.34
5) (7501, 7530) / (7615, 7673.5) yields 2.24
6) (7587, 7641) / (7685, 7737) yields 1.36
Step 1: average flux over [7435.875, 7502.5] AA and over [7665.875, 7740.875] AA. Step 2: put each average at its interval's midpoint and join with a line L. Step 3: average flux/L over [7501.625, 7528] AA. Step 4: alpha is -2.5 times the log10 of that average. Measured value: 0.191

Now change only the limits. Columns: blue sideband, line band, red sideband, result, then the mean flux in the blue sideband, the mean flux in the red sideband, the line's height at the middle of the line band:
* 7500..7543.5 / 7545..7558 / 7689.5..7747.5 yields 0.068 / 21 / 38.8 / 23.7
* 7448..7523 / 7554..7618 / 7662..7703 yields 0.405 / 20.1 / 50.5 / 35.6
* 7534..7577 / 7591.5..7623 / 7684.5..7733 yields 0.045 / 22.2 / 42.2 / 28.9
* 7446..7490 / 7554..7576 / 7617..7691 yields 0.458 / 20.1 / 46.6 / 33.9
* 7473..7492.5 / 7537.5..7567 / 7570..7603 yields 0.032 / 19.9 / 24.3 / 22.8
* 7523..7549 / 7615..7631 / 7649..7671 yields 0.244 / 21.8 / 51.8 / 42.9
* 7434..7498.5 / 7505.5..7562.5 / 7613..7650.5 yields 0.275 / 19.8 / 39.3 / 27.8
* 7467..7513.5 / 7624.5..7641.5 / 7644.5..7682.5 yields 0.177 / 20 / 51.8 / 46.2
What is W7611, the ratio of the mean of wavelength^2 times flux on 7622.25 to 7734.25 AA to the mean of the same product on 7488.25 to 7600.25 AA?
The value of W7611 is 2.1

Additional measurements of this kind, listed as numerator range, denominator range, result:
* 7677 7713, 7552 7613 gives 2.03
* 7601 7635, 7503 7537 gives 1.55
